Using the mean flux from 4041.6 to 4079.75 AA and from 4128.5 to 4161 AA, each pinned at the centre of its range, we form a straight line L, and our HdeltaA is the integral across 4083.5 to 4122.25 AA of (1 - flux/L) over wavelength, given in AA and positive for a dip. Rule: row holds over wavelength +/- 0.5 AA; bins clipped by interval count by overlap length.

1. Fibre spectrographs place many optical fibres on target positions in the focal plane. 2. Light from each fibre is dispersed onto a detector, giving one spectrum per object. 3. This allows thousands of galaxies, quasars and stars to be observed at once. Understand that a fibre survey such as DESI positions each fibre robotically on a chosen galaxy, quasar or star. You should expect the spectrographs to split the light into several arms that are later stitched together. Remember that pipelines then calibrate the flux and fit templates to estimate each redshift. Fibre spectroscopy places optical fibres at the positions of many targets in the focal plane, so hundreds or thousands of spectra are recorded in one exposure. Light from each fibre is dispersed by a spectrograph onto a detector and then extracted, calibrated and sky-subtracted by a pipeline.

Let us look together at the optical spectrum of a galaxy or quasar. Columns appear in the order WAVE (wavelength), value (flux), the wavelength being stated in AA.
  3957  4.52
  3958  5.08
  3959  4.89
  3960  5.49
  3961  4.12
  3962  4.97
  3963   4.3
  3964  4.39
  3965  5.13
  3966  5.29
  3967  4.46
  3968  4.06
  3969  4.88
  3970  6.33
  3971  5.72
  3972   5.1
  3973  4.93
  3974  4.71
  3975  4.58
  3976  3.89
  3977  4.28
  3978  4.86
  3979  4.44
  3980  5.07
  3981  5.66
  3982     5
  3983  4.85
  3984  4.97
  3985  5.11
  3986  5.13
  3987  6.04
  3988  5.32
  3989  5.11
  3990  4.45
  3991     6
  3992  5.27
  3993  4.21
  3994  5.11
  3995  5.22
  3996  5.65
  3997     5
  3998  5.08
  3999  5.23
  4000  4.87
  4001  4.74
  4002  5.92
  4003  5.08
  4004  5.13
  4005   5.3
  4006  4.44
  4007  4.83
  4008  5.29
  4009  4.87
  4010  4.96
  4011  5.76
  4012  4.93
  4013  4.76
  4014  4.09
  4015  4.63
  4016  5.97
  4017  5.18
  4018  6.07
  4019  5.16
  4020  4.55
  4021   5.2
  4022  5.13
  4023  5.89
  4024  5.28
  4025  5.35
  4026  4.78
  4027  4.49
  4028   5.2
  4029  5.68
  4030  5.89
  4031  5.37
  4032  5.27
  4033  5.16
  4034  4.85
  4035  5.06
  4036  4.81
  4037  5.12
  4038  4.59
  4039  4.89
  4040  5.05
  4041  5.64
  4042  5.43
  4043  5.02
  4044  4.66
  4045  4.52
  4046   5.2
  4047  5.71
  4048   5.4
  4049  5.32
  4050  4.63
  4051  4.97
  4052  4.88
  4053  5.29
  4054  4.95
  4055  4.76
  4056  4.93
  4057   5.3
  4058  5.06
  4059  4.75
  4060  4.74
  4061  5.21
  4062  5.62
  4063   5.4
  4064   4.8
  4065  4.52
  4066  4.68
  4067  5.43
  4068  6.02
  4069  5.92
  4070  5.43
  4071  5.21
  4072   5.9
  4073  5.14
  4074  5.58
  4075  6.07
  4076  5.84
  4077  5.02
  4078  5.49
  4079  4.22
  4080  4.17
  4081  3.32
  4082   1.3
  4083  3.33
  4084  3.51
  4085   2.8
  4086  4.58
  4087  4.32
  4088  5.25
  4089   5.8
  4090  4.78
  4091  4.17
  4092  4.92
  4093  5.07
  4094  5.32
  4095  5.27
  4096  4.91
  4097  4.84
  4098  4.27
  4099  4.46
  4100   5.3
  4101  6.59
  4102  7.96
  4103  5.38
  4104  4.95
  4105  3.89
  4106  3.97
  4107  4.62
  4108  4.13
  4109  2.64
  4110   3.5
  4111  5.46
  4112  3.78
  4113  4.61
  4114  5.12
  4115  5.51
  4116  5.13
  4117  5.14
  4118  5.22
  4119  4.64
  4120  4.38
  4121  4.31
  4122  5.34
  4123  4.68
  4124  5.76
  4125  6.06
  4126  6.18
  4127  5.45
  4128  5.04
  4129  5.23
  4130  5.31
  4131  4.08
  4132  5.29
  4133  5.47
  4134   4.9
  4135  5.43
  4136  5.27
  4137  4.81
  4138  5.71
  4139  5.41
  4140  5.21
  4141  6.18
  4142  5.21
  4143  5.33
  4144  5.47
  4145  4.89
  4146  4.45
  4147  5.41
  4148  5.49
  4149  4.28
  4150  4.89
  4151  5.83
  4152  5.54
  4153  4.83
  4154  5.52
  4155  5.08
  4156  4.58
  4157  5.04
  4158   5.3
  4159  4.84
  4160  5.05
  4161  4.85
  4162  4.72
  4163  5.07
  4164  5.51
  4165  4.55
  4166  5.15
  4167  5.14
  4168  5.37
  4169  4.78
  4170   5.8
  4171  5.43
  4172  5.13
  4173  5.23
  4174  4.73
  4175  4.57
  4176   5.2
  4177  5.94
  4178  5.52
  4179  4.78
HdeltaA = 3.1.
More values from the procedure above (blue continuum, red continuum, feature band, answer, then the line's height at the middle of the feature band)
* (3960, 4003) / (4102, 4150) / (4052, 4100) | 1.45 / 5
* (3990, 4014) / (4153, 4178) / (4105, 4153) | 0.95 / 5.1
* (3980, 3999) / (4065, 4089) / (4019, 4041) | -0.73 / 4.97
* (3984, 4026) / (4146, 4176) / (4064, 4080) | -0.59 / 5.12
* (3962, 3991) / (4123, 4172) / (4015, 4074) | -1.48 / 5.05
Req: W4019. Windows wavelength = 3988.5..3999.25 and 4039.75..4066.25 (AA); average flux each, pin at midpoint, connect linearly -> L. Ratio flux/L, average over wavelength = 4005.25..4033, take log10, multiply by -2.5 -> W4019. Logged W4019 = -0.01 mag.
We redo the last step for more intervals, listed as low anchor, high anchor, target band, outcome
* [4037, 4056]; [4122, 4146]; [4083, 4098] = 0.123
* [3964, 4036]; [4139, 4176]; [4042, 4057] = 0.012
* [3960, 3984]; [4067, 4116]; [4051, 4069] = -0.064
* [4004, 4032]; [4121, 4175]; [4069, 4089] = 0.122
